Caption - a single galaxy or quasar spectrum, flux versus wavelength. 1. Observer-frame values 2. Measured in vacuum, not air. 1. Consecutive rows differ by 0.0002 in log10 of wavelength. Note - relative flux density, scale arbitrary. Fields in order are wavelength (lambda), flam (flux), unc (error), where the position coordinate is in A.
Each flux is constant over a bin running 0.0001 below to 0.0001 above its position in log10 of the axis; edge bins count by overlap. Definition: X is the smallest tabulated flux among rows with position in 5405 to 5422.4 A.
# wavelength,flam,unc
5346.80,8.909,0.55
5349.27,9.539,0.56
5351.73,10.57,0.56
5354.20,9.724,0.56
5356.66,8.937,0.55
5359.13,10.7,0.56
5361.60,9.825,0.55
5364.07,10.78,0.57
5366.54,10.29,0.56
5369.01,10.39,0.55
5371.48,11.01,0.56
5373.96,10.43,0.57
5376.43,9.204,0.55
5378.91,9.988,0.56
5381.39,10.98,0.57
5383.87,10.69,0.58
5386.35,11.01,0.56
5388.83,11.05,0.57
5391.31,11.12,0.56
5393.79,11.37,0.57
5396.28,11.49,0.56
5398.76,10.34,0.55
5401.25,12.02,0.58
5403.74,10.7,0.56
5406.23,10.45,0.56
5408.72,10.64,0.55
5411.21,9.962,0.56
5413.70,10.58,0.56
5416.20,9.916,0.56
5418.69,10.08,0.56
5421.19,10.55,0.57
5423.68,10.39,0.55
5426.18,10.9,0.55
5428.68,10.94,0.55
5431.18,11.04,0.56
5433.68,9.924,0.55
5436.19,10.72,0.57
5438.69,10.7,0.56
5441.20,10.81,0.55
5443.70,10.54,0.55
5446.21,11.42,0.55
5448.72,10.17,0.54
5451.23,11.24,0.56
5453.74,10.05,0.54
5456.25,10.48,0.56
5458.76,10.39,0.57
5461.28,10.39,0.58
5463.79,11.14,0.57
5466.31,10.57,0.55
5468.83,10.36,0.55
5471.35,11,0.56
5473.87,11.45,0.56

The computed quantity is 9.916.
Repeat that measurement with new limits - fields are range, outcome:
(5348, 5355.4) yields 9.539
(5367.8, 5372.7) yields 10.39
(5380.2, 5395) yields 10.69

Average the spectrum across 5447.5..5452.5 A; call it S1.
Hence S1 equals 10.7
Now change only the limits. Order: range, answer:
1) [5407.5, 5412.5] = 10.3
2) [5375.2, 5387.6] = 10.4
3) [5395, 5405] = 11.1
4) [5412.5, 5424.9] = 10.3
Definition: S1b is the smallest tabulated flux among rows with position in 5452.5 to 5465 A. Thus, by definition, 10.05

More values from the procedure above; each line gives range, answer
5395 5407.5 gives 10.34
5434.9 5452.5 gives 10.17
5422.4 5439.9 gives 9.924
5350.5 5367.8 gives 8.937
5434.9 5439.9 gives 10.7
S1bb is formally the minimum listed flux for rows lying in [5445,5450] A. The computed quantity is 10.17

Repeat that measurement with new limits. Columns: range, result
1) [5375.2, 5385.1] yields 9.204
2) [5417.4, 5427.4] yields 10.08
